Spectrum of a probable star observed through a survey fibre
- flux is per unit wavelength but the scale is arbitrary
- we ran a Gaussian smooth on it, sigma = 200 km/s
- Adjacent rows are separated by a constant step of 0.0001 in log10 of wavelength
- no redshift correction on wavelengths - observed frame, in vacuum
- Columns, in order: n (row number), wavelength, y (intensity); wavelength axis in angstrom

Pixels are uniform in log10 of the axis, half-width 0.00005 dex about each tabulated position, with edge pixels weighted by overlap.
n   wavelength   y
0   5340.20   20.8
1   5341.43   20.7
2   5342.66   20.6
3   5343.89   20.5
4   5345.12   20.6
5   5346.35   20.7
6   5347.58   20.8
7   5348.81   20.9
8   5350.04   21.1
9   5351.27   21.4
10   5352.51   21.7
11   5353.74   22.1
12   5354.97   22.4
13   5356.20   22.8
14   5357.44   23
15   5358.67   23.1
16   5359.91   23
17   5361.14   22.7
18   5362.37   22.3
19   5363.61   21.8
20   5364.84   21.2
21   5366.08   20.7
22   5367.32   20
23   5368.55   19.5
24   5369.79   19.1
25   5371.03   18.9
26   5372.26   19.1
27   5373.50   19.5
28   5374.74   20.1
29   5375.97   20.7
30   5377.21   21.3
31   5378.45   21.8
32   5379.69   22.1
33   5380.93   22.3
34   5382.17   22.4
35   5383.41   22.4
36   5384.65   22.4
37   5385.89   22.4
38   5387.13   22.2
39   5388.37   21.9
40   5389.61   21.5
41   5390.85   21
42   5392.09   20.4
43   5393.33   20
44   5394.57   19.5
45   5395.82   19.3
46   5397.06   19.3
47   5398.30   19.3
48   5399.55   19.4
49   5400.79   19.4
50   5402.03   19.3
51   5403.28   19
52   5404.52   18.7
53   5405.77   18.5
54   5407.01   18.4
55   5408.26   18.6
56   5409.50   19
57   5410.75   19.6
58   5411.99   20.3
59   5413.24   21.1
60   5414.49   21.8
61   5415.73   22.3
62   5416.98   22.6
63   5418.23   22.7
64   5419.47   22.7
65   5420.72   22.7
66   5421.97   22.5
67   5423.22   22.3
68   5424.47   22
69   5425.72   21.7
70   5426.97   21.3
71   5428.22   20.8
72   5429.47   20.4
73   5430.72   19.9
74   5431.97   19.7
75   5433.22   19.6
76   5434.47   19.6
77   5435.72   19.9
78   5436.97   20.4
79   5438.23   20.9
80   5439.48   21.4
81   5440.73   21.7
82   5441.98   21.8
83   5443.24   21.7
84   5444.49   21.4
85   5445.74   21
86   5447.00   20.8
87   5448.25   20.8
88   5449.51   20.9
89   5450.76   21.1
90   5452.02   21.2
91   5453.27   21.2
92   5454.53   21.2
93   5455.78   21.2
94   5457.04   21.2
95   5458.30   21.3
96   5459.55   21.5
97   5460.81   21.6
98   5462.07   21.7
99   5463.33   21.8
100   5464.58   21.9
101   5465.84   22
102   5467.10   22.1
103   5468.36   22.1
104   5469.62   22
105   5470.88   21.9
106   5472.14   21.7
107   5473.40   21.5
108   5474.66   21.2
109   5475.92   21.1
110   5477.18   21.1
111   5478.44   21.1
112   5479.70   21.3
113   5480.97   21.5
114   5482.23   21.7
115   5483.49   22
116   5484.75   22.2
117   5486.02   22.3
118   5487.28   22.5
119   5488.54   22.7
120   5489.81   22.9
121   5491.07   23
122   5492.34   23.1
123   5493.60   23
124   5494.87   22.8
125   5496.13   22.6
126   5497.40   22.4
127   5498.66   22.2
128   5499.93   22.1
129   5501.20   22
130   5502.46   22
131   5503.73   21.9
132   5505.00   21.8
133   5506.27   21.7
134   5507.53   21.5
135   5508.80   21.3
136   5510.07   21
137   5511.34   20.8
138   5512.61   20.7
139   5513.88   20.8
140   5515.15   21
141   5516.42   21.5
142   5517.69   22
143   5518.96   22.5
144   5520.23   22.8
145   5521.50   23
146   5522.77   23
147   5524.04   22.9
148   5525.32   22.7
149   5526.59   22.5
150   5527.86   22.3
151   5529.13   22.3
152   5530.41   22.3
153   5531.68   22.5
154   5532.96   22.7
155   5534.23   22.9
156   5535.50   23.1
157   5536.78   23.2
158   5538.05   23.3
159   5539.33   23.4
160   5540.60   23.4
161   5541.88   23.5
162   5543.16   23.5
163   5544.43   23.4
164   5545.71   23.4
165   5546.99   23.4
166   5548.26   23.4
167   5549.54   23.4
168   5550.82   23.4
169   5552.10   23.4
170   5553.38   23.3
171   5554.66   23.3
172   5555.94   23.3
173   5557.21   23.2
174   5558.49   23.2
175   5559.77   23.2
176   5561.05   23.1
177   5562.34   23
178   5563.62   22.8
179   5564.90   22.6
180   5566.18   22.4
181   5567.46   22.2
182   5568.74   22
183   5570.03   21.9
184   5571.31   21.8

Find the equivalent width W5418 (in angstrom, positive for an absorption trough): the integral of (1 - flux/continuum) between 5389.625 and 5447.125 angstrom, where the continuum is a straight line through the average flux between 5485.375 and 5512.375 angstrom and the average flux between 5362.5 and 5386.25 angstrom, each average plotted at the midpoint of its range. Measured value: 2.1 angstrom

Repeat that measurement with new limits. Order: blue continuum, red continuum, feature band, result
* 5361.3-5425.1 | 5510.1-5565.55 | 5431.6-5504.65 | 0.63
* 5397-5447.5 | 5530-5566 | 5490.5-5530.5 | 0.54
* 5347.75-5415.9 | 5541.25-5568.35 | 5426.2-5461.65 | 1.18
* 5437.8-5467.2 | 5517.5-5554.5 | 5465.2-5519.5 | 0.70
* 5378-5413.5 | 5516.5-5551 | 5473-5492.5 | 0.06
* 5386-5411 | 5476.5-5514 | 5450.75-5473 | -0.43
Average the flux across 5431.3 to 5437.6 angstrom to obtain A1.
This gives 19.8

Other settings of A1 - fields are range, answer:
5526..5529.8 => 22.4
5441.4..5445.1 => 21.6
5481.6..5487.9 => 22.1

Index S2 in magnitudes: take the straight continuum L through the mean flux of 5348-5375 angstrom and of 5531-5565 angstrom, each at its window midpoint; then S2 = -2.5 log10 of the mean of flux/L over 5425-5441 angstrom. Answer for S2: 0.073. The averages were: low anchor 21.2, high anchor 23.2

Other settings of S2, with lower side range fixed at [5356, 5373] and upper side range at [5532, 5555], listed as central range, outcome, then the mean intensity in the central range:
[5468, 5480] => 0.05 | 21.5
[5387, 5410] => 0.10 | 19.7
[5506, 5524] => 0.06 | 21.7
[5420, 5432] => 0.02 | 21.4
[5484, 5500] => 0.00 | 22.6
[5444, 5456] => 0.06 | 21.1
